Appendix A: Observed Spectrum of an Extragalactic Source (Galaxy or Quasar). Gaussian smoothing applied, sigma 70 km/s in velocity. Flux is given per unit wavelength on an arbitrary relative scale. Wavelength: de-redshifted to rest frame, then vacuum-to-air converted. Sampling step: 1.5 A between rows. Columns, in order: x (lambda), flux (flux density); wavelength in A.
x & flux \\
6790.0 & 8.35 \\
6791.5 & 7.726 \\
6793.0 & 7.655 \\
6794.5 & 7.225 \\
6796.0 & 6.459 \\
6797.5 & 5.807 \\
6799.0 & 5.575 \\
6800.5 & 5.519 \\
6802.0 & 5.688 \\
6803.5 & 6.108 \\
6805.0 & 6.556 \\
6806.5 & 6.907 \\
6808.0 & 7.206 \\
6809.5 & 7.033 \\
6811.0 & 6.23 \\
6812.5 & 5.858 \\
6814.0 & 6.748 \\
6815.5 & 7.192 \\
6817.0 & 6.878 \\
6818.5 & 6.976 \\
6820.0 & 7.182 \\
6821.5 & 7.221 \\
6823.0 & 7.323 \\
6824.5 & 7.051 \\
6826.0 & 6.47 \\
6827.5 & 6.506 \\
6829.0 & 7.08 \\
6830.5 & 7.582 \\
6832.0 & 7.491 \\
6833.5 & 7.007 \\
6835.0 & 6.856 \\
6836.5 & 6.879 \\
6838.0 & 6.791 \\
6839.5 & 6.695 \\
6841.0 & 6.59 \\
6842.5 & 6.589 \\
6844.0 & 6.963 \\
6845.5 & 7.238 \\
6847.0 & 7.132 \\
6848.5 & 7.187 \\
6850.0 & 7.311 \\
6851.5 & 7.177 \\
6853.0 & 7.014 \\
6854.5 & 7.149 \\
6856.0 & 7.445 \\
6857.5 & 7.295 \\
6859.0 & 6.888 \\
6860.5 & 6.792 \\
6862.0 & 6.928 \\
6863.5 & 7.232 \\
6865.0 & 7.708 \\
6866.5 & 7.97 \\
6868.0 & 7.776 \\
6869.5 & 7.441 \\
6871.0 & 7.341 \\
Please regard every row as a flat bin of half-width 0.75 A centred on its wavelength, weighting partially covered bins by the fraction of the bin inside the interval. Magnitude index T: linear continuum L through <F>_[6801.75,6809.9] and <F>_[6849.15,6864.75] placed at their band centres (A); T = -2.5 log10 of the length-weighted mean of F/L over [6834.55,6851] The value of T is 0.010 mag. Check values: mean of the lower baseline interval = 6.62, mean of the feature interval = 6.94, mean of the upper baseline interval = 7.14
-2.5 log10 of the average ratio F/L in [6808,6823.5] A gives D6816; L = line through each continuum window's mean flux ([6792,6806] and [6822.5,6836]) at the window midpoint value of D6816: -0.02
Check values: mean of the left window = 6.32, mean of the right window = 7.03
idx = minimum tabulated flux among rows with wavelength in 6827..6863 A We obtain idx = 6.506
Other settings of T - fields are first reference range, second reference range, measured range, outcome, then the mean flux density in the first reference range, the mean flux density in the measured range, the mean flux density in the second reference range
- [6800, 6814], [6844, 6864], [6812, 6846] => -0.03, 6.38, 6.93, 7.13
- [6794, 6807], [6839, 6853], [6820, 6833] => -0.07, 6.17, 7.09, 6.99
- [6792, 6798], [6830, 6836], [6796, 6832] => 0.06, 6.87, 6.65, 7.2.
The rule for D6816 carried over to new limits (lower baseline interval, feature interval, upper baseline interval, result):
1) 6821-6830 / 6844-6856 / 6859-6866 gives -0.01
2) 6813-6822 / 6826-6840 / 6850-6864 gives 0.01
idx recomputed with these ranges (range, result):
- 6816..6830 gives 6.47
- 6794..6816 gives 5.519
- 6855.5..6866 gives 6.792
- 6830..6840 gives 6.695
